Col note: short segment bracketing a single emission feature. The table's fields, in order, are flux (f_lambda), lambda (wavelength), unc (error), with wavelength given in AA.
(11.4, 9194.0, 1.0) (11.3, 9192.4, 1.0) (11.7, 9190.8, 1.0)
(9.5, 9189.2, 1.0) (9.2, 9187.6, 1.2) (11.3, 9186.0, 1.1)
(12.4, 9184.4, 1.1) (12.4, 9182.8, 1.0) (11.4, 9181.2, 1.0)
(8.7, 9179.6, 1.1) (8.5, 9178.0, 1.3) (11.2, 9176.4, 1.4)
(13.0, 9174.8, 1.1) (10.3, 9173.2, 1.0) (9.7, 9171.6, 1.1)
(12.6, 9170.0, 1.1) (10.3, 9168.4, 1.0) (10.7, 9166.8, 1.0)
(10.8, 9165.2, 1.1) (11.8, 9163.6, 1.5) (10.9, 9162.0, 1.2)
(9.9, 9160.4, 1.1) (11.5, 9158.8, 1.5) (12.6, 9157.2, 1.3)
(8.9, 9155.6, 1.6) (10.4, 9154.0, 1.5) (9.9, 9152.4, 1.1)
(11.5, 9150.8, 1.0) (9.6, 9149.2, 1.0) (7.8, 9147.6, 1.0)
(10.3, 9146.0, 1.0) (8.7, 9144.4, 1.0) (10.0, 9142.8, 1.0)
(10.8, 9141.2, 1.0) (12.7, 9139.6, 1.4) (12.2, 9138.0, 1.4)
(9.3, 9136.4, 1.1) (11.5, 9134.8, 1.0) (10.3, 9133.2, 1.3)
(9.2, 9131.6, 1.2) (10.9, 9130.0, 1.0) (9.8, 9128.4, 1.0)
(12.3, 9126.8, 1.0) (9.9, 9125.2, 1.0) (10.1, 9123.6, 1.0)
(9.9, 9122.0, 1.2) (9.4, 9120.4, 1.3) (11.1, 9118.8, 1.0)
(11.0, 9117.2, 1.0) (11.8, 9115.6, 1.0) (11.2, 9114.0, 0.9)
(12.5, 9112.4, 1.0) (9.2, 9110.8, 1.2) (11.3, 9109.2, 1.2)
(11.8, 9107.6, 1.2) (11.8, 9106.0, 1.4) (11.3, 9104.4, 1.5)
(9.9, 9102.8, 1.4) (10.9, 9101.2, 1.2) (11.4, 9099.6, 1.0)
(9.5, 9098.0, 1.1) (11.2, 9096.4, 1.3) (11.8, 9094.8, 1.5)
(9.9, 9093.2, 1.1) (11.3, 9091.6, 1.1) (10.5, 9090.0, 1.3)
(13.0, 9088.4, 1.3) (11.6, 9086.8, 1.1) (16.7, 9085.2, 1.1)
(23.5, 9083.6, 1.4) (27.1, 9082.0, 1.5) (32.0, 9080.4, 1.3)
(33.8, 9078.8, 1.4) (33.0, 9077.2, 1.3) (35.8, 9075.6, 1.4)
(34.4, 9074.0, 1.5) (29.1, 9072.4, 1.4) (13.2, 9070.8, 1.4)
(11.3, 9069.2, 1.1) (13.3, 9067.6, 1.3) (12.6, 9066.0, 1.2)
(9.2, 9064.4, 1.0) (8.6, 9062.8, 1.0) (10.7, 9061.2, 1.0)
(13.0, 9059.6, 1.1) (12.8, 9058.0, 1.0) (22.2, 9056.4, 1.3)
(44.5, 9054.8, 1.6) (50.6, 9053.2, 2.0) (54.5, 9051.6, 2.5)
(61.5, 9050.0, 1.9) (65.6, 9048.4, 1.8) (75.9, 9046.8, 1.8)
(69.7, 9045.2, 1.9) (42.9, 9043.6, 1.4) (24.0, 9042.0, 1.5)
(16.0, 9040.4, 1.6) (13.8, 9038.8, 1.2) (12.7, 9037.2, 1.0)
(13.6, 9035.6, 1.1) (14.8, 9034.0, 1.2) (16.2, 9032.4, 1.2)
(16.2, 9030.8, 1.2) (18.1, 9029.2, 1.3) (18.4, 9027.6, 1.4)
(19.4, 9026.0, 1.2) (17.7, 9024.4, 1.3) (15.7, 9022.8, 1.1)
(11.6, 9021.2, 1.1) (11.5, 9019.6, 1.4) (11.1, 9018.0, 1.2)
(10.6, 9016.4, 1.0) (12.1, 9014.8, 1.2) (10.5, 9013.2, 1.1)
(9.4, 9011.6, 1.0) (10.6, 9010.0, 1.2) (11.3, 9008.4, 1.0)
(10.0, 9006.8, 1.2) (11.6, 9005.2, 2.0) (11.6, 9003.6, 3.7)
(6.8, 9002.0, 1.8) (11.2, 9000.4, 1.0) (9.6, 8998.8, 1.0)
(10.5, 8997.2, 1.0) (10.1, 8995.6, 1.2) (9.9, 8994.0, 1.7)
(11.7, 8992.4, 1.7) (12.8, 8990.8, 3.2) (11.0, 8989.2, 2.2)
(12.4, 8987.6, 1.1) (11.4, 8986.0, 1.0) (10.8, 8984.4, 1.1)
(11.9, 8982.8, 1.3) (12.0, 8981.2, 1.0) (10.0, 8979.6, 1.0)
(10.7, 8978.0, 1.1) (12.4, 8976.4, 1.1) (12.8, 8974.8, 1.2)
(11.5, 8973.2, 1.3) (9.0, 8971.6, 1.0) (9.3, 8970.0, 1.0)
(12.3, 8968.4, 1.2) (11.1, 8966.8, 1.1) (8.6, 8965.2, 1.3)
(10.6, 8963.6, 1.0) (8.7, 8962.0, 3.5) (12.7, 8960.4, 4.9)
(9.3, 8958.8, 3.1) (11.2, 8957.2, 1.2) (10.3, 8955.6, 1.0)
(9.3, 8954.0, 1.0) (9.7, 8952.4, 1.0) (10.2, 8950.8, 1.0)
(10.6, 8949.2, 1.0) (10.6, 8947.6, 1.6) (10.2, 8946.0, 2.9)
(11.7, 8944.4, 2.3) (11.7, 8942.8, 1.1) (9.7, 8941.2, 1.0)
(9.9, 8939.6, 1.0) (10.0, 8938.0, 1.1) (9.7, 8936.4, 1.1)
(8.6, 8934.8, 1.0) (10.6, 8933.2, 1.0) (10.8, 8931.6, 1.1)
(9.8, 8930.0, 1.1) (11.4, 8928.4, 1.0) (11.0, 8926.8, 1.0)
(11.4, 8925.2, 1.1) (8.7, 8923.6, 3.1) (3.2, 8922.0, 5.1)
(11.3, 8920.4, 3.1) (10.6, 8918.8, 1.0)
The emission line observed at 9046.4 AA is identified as Halpha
